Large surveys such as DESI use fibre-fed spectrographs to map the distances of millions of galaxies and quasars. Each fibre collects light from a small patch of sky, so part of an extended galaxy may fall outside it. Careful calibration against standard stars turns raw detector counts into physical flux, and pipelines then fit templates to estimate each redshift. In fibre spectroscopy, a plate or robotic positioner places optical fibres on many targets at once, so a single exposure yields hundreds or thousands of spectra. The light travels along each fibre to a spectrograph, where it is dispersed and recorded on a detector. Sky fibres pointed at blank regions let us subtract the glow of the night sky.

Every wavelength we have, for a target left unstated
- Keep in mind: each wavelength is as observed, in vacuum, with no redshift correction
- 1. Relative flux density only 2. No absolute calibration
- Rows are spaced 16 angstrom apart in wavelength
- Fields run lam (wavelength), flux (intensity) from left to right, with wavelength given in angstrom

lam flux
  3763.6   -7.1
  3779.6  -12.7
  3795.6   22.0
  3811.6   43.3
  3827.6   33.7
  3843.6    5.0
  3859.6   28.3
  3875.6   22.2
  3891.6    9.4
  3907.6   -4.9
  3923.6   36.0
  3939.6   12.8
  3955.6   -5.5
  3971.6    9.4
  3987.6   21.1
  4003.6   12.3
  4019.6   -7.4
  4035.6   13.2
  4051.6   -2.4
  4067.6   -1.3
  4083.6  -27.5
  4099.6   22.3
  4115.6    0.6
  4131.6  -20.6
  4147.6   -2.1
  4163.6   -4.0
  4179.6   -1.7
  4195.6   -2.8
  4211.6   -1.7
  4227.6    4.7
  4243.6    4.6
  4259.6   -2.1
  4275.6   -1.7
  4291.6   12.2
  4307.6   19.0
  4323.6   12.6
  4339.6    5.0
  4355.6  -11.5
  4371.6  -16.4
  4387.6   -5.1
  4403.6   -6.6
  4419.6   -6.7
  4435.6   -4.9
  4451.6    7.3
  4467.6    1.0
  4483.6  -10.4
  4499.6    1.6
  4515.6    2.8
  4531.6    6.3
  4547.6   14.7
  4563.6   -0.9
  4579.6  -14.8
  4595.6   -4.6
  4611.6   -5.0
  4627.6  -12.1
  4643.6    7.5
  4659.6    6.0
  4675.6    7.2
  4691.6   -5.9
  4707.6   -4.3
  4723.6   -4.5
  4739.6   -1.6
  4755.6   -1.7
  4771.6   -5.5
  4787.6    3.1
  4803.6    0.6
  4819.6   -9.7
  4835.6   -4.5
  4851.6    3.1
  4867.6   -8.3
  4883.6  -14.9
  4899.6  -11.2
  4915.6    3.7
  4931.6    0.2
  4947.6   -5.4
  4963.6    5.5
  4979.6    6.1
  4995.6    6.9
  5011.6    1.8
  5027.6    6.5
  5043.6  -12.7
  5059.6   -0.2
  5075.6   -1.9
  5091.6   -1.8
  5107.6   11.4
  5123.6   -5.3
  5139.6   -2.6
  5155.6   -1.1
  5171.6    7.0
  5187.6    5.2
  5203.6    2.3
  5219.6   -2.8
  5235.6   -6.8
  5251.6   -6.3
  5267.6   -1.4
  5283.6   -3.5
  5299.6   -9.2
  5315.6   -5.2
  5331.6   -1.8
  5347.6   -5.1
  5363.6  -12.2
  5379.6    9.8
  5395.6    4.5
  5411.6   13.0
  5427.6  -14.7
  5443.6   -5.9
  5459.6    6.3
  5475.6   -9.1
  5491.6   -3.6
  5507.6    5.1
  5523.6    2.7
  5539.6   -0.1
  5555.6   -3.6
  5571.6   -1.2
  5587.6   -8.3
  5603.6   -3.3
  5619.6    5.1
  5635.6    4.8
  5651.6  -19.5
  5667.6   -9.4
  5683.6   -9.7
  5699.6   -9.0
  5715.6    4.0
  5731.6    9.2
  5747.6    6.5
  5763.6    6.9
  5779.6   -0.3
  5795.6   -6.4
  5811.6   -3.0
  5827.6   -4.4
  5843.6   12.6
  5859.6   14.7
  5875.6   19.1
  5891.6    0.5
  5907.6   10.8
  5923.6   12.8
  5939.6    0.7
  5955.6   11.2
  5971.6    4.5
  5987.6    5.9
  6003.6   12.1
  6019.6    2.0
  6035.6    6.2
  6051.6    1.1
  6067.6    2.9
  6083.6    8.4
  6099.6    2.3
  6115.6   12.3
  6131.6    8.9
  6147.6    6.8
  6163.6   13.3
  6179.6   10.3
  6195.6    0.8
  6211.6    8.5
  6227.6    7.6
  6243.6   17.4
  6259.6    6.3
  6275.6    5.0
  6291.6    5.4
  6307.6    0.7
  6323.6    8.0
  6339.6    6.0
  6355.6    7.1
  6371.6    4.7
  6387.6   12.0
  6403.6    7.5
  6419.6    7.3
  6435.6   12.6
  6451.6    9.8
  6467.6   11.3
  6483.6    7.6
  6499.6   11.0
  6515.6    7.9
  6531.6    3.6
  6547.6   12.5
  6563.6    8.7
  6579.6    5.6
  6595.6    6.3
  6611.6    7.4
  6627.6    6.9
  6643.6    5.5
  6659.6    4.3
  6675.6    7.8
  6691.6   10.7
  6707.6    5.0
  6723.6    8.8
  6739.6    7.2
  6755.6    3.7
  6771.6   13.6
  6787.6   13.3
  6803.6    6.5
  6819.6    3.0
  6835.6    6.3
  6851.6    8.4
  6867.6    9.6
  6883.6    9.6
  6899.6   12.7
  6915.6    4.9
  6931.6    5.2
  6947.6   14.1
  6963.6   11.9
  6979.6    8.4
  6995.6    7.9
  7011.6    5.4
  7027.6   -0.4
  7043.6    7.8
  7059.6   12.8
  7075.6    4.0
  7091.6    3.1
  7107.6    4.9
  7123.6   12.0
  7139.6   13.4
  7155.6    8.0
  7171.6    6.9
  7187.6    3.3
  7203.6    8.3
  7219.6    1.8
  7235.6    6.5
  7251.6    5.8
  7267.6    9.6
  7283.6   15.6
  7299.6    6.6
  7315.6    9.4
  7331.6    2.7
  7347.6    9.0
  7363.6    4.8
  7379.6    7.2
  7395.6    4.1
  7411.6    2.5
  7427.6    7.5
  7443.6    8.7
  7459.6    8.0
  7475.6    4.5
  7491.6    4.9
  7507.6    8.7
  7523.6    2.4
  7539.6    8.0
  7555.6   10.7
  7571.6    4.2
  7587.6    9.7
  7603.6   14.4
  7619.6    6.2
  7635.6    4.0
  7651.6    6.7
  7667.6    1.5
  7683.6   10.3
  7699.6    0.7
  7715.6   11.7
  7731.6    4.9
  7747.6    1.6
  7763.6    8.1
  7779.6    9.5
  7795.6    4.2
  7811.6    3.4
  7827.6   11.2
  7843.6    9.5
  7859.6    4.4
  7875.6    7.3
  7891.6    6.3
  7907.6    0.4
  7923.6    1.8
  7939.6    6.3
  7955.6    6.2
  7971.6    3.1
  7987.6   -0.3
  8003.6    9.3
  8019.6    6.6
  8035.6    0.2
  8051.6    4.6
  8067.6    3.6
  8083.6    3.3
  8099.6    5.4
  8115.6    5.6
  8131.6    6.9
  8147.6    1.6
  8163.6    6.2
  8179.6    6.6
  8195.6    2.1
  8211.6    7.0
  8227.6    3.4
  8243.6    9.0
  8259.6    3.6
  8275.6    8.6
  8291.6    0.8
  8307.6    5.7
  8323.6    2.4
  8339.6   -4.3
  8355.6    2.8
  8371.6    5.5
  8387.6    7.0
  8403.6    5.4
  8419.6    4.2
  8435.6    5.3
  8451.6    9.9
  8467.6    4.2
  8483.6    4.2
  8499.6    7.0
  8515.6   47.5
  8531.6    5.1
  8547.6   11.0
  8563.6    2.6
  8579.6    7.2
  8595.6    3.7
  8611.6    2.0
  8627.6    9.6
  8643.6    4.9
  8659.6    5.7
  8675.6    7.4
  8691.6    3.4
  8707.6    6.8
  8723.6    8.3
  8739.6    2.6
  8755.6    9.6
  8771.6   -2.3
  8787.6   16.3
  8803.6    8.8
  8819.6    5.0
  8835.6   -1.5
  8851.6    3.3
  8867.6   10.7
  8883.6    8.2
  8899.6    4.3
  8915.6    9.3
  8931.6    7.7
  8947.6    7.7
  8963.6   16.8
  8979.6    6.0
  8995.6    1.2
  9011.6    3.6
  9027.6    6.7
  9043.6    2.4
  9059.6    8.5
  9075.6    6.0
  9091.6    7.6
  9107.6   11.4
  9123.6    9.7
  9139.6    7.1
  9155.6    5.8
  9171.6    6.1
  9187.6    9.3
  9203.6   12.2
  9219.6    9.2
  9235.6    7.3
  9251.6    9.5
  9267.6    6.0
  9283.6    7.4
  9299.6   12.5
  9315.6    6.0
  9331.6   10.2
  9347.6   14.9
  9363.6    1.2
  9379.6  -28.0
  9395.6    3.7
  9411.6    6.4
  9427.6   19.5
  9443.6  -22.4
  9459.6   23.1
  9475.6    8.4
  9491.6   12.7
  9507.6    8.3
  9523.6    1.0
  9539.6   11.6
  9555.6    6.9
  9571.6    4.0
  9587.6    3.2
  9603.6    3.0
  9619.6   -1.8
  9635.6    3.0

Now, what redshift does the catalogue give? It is 1.28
